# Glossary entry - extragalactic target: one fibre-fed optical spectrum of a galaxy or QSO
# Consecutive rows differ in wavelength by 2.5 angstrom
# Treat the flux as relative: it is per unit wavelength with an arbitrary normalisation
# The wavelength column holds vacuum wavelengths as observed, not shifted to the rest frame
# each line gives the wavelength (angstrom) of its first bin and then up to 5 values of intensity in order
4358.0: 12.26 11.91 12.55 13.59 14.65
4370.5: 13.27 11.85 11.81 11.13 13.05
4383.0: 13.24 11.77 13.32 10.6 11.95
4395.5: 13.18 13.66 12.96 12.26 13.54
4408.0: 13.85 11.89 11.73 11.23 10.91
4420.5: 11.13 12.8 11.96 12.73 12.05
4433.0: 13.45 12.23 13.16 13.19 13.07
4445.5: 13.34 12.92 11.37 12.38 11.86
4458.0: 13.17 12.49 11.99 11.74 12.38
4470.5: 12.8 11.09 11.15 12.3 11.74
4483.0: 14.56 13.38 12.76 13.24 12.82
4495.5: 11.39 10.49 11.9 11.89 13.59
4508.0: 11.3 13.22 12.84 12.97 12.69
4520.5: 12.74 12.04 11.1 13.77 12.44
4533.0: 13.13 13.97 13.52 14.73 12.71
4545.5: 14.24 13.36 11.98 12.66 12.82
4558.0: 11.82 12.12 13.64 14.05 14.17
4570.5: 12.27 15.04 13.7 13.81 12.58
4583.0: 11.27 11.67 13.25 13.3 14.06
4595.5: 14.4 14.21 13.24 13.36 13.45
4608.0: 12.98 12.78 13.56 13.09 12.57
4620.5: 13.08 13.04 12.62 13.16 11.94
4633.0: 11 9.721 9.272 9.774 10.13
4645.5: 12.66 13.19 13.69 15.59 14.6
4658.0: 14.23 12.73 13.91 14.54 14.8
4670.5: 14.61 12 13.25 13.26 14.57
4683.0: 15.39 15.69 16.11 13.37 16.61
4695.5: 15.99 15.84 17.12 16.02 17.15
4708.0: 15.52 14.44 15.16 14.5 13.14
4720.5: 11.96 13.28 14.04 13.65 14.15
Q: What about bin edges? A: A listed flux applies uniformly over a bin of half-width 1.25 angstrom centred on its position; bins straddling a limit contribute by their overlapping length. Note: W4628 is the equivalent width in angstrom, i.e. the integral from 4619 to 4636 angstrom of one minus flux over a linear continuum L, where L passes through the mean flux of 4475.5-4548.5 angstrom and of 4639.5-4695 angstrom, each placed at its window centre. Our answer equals 1.8 angstrom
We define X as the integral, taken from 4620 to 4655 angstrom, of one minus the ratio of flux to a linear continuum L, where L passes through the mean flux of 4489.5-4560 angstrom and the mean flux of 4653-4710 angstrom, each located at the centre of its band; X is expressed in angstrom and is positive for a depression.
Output 5.3 angstrom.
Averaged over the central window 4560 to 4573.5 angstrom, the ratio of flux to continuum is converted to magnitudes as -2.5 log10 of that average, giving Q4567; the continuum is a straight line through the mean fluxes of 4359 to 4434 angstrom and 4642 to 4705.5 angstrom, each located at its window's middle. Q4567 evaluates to 0.012 mag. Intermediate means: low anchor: 12.5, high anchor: 14.5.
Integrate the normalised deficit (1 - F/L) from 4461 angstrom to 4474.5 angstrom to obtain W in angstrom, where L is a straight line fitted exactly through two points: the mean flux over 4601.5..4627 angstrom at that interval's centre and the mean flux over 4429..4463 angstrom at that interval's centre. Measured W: 0.73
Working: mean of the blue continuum 12.6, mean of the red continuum 13.1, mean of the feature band 12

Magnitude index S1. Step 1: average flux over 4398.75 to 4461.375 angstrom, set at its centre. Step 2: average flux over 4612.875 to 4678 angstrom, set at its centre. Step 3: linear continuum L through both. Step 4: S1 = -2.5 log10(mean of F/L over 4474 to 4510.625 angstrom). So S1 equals 0.02 mag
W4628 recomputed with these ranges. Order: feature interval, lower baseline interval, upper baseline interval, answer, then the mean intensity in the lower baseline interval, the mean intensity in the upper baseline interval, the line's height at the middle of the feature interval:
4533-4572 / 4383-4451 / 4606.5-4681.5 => -1.5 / 12.5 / 12.9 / 12.7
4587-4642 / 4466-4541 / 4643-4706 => 4.9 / 12.6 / 14.6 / 13.9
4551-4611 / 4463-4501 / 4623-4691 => -1.9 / 12.2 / 13.2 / 12.8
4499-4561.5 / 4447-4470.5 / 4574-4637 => -1.0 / 12.3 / 12.9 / 12.6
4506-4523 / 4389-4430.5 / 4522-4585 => 0.3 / 12.3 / 13.1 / 12.9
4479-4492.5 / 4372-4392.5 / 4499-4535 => -0.7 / 12.1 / 12.6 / 12.5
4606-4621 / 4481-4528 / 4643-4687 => 0.5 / 12.5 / 13.9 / 13.5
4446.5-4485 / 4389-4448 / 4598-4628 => 1.1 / 12.5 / 13.1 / 12.6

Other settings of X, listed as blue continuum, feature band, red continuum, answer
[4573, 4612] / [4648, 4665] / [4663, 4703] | 0.4 angstrom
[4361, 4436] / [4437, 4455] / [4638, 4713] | 0.1 angstrom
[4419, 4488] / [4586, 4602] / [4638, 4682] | -0.8 angstrom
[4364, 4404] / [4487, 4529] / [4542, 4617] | 1.9 angstrom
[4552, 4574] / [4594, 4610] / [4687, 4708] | 0.5 angstrom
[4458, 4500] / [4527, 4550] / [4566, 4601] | -1.0 angstrom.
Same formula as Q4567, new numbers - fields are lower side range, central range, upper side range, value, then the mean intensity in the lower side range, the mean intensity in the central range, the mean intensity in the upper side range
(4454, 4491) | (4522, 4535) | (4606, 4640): -0.02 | 12.4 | 12.6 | 12.2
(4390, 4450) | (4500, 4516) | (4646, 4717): 0.06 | 12.5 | 12.5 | 14.8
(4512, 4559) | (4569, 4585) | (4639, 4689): 0.01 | 12.9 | 13.1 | 13.7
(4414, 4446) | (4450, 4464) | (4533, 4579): 0.03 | 12.4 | 12.3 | 13.4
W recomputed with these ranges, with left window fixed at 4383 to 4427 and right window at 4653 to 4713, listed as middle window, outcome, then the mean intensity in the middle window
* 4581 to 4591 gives 1.2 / 12.3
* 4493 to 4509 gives 1.6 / 11.9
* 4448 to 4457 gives 0.5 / 12.1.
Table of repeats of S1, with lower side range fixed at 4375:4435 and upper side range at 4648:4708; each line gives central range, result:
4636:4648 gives 0.33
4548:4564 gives 0.10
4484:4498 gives 0.05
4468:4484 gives 0.06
